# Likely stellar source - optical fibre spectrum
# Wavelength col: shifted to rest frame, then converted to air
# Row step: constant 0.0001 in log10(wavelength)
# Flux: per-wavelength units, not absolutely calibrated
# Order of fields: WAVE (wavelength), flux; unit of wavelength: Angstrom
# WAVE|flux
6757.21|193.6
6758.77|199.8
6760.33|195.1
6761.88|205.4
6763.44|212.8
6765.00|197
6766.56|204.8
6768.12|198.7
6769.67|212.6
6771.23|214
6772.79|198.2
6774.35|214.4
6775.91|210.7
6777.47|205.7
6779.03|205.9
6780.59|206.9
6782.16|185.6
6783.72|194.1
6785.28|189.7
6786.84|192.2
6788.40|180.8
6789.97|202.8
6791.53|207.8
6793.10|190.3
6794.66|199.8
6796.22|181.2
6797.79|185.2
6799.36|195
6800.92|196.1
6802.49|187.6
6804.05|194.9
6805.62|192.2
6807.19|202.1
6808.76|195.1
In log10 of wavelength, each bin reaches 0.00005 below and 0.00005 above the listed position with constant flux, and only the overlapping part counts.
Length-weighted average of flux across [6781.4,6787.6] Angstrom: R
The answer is 191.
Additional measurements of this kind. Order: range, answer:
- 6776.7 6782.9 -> 201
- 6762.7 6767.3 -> 205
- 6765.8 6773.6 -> 206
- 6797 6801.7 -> 192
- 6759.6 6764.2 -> 205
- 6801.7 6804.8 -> 191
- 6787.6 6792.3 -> 197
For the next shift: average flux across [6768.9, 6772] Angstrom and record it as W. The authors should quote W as 213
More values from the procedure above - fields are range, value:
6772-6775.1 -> 206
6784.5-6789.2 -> 188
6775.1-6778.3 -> 208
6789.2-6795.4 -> 200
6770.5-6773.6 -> 206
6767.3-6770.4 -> 206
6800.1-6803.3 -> 192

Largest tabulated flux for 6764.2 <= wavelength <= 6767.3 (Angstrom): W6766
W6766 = 204.8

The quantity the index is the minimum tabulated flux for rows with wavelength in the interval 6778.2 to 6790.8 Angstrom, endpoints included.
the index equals 180.8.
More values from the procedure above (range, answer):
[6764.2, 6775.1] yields 197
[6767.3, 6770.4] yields 198.7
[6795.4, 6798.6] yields 181.2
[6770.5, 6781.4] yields 198.2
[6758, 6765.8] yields 195.1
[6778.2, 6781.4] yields 205.9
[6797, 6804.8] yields 185.2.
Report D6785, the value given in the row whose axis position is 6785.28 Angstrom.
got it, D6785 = 189.7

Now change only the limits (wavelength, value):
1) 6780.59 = 206.9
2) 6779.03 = 205.9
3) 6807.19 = 202.1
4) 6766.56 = 204.8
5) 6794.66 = 199.8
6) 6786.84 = 192.2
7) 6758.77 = 199.8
